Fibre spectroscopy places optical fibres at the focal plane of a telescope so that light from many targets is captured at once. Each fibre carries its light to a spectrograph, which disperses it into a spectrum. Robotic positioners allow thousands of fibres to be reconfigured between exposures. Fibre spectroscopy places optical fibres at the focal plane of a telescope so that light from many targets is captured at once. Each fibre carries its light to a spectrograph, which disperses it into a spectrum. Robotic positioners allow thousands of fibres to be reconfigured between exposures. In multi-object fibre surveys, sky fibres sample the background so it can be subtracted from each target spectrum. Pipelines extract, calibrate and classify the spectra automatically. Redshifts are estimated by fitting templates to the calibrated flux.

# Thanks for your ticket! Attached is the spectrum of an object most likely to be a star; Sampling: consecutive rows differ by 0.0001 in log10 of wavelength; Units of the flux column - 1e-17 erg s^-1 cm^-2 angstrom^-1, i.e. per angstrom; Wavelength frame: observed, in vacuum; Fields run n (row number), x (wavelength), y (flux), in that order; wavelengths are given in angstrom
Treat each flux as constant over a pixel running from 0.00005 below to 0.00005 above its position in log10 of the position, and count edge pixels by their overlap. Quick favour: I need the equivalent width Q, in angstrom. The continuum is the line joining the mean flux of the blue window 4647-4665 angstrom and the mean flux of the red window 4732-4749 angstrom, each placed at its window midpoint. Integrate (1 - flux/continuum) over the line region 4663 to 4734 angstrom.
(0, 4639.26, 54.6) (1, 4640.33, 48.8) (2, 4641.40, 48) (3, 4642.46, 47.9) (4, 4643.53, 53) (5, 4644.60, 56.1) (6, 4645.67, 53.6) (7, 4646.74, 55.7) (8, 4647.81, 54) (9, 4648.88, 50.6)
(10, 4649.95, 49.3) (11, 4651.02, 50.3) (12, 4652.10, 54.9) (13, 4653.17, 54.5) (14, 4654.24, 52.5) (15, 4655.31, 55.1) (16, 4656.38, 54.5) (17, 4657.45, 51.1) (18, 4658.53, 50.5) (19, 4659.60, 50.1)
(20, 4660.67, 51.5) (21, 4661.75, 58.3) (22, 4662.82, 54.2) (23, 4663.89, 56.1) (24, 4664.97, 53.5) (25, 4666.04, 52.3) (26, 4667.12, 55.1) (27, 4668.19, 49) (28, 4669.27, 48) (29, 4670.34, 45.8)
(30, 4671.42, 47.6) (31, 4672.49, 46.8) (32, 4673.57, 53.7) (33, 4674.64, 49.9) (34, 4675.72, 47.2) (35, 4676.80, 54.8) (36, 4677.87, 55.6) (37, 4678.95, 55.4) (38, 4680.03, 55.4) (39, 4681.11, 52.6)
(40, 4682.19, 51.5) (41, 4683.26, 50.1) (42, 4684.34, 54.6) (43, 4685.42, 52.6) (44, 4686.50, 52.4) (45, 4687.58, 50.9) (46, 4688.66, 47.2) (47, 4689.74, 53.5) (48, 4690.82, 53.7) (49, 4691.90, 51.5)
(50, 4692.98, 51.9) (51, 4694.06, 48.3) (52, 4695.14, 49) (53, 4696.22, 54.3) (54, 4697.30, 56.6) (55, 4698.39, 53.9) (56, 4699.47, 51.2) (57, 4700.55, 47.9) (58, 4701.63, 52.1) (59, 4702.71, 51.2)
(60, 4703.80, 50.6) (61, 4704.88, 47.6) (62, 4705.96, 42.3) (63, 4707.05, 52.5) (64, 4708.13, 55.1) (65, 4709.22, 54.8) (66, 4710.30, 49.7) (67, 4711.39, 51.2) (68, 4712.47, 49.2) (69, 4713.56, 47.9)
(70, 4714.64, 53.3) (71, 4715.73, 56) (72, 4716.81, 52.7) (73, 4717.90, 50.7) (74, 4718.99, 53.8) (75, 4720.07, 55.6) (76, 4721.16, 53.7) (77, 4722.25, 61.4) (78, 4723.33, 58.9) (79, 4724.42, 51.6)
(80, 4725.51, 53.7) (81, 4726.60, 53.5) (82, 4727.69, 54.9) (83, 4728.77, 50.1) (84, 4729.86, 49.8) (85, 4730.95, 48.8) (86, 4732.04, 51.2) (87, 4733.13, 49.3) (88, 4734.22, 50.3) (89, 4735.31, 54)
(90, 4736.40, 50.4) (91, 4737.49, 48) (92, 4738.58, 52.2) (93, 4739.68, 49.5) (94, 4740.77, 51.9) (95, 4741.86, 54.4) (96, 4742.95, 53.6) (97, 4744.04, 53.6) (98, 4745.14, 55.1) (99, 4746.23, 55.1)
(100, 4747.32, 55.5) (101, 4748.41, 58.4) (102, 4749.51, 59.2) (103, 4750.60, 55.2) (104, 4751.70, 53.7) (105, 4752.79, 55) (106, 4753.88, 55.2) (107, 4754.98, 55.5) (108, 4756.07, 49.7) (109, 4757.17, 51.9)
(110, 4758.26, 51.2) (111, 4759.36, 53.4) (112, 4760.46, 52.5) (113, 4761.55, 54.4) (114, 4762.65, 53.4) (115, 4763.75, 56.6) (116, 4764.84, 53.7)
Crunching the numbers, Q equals 1.3 angstrom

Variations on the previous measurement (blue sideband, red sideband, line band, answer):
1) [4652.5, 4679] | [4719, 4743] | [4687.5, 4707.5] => 0.6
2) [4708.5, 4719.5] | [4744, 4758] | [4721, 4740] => 0.3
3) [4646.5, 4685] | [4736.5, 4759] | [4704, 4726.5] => 0.2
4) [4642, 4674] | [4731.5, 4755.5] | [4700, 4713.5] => 0.7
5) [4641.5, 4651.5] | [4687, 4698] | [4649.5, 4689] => -0.1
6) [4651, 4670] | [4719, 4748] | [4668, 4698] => 0.8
